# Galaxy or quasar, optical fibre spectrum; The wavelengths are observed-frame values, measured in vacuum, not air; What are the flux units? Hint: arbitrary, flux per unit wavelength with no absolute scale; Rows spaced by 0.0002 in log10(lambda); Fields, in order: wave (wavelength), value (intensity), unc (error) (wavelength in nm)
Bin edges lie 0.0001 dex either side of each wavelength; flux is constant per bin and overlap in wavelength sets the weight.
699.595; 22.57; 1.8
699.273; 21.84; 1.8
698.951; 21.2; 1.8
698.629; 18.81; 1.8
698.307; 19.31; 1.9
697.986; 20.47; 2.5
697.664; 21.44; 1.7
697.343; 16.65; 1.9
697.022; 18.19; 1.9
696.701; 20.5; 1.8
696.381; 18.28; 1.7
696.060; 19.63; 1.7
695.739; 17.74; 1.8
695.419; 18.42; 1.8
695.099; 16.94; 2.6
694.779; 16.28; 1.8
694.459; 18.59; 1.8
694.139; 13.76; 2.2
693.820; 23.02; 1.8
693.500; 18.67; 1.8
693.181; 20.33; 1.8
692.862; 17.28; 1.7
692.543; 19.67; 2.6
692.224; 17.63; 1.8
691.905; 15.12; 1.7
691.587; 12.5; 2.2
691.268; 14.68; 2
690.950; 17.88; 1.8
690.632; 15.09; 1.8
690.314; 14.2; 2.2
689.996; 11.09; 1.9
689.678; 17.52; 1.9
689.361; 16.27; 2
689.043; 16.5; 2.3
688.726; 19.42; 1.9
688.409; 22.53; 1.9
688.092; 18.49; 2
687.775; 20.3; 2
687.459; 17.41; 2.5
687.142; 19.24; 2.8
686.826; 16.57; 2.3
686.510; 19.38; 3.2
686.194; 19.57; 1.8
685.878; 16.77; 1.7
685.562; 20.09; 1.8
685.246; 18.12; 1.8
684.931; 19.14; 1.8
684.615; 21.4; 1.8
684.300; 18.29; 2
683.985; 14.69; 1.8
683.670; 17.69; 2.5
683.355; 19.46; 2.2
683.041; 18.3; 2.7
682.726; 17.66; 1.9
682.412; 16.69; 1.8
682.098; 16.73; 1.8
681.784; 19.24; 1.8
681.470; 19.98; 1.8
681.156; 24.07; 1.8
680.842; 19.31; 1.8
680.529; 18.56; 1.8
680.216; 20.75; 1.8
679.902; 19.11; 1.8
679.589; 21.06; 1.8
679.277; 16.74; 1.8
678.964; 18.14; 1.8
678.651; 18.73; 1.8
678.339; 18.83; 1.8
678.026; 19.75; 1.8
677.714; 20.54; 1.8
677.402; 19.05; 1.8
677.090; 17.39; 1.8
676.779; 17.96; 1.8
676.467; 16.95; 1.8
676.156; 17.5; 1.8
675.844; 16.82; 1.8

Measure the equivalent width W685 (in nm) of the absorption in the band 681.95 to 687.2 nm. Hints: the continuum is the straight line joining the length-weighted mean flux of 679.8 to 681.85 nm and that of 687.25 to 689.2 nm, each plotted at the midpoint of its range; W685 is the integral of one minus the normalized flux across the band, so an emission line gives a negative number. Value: 0.38 nm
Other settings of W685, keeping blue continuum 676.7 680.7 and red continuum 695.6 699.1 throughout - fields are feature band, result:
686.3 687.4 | 0.04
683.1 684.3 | 0.10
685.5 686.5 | 0.02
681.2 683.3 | 0.06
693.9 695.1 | 0.16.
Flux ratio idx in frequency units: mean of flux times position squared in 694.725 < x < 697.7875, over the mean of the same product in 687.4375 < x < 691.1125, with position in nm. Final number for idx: 1.09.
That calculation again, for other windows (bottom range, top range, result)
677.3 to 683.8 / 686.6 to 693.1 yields 0.92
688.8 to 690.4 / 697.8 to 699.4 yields 1.35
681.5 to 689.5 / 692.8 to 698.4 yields 1.04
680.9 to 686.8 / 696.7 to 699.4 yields 1.10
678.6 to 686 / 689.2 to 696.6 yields 0.93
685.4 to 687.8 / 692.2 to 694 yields 1.07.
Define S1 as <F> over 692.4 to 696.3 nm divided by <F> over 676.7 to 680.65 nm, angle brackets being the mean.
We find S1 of 0.97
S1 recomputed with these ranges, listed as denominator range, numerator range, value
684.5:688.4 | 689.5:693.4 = 0.85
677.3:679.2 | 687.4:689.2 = 1.01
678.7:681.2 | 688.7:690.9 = 0.80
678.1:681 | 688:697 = 0.92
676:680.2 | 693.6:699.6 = 1.02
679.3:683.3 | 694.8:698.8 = 0.98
